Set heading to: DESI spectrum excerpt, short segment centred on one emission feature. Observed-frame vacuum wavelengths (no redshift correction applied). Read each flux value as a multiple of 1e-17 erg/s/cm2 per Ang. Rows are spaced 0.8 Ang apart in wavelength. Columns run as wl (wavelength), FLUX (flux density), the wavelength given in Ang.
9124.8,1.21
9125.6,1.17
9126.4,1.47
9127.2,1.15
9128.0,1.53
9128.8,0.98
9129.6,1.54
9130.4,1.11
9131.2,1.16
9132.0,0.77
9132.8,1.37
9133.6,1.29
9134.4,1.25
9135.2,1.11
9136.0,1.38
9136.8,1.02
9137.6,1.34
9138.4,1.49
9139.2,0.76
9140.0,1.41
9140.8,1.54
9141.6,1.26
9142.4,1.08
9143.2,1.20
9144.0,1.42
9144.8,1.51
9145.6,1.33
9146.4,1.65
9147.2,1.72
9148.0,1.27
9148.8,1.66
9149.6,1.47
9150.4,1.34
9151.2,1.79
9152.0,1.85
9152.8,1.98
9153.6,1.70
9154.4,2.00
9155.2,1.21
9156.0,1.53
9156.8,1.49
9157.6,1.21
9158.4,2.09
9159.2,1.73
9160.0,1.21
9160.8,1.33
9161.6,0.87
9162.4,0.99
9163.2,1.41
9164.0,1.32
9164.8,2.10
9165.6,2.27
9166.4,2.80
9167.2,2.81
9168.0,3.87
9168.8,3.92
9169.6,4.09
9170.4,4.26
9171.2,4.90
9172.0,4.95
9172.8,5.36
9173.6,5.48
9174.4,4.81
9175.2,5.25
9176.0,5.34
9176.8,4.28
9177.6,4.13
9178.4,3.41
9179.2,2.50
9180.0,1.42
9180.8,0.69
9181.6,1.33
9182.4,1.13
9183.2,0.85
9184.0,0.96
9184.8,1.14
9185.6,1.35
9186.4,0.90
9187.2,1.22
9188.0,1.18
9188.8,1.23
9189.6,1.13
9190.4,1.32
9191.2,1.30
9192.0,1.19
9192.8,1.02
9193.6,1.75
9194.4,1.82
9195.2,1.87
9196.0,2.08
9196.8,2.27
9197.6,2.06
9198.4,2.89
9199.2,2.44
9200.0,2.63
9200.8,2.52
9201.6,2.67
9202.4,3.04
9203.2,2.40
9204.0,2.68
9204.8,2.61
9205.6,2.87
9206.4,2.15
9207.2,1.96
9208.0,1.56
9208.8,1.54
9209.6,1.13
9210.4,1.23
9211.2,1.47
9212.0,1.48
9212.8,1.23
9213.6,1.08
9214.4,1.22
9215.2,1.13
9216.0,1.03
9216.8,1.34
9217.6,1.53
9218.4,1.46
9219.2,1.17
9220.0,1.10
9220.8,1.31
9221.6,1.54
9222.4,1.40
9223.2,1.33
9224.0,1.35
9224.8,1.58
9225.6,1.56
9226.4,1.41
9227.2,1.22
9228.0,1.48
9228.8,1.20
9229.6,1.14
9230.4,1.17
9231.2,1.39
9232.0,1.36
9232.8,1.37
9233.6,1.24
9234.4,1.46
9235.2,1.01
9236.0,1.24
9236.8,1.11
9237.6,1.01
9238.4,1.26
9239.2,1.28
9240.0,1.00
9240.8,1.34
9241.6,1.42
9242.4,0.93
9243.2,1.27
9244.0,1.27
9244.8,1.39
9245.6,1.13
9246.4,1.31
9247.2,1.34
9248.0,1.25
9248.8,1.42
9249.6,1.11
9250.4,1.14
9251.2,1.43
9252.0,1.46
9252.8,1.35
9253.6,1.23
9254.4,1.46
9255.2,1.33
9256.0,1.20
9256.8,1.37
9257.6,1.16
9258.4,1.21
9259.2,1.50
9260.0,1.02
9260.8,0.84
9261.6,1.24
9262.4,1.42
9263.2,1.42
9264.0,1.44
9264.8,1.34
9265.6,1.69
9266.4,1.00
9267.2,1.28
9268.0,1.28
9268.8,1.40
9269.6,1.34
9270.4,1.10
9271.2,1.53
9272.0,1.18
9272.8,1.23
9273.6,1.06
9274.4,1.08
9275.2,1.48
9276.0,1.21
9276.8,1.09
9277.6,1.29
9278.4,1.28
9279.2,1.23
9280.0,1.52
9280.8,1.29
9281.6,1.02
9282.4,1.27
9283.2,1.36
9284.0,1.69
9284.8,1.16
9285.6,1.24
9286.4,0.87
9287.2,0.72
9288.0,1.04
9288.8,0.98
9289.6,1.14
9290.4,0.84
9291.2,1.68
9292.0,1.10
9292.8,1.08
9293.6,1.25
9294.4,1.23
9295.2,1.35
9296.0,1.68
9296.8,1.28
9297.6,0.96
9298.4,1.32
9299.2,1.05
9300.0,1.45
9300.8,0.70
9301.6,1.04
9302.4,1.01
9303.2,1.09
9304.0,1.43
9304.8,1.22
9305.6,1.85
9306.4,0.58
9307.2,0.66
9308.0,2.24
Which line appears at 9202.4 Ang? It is [N II]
